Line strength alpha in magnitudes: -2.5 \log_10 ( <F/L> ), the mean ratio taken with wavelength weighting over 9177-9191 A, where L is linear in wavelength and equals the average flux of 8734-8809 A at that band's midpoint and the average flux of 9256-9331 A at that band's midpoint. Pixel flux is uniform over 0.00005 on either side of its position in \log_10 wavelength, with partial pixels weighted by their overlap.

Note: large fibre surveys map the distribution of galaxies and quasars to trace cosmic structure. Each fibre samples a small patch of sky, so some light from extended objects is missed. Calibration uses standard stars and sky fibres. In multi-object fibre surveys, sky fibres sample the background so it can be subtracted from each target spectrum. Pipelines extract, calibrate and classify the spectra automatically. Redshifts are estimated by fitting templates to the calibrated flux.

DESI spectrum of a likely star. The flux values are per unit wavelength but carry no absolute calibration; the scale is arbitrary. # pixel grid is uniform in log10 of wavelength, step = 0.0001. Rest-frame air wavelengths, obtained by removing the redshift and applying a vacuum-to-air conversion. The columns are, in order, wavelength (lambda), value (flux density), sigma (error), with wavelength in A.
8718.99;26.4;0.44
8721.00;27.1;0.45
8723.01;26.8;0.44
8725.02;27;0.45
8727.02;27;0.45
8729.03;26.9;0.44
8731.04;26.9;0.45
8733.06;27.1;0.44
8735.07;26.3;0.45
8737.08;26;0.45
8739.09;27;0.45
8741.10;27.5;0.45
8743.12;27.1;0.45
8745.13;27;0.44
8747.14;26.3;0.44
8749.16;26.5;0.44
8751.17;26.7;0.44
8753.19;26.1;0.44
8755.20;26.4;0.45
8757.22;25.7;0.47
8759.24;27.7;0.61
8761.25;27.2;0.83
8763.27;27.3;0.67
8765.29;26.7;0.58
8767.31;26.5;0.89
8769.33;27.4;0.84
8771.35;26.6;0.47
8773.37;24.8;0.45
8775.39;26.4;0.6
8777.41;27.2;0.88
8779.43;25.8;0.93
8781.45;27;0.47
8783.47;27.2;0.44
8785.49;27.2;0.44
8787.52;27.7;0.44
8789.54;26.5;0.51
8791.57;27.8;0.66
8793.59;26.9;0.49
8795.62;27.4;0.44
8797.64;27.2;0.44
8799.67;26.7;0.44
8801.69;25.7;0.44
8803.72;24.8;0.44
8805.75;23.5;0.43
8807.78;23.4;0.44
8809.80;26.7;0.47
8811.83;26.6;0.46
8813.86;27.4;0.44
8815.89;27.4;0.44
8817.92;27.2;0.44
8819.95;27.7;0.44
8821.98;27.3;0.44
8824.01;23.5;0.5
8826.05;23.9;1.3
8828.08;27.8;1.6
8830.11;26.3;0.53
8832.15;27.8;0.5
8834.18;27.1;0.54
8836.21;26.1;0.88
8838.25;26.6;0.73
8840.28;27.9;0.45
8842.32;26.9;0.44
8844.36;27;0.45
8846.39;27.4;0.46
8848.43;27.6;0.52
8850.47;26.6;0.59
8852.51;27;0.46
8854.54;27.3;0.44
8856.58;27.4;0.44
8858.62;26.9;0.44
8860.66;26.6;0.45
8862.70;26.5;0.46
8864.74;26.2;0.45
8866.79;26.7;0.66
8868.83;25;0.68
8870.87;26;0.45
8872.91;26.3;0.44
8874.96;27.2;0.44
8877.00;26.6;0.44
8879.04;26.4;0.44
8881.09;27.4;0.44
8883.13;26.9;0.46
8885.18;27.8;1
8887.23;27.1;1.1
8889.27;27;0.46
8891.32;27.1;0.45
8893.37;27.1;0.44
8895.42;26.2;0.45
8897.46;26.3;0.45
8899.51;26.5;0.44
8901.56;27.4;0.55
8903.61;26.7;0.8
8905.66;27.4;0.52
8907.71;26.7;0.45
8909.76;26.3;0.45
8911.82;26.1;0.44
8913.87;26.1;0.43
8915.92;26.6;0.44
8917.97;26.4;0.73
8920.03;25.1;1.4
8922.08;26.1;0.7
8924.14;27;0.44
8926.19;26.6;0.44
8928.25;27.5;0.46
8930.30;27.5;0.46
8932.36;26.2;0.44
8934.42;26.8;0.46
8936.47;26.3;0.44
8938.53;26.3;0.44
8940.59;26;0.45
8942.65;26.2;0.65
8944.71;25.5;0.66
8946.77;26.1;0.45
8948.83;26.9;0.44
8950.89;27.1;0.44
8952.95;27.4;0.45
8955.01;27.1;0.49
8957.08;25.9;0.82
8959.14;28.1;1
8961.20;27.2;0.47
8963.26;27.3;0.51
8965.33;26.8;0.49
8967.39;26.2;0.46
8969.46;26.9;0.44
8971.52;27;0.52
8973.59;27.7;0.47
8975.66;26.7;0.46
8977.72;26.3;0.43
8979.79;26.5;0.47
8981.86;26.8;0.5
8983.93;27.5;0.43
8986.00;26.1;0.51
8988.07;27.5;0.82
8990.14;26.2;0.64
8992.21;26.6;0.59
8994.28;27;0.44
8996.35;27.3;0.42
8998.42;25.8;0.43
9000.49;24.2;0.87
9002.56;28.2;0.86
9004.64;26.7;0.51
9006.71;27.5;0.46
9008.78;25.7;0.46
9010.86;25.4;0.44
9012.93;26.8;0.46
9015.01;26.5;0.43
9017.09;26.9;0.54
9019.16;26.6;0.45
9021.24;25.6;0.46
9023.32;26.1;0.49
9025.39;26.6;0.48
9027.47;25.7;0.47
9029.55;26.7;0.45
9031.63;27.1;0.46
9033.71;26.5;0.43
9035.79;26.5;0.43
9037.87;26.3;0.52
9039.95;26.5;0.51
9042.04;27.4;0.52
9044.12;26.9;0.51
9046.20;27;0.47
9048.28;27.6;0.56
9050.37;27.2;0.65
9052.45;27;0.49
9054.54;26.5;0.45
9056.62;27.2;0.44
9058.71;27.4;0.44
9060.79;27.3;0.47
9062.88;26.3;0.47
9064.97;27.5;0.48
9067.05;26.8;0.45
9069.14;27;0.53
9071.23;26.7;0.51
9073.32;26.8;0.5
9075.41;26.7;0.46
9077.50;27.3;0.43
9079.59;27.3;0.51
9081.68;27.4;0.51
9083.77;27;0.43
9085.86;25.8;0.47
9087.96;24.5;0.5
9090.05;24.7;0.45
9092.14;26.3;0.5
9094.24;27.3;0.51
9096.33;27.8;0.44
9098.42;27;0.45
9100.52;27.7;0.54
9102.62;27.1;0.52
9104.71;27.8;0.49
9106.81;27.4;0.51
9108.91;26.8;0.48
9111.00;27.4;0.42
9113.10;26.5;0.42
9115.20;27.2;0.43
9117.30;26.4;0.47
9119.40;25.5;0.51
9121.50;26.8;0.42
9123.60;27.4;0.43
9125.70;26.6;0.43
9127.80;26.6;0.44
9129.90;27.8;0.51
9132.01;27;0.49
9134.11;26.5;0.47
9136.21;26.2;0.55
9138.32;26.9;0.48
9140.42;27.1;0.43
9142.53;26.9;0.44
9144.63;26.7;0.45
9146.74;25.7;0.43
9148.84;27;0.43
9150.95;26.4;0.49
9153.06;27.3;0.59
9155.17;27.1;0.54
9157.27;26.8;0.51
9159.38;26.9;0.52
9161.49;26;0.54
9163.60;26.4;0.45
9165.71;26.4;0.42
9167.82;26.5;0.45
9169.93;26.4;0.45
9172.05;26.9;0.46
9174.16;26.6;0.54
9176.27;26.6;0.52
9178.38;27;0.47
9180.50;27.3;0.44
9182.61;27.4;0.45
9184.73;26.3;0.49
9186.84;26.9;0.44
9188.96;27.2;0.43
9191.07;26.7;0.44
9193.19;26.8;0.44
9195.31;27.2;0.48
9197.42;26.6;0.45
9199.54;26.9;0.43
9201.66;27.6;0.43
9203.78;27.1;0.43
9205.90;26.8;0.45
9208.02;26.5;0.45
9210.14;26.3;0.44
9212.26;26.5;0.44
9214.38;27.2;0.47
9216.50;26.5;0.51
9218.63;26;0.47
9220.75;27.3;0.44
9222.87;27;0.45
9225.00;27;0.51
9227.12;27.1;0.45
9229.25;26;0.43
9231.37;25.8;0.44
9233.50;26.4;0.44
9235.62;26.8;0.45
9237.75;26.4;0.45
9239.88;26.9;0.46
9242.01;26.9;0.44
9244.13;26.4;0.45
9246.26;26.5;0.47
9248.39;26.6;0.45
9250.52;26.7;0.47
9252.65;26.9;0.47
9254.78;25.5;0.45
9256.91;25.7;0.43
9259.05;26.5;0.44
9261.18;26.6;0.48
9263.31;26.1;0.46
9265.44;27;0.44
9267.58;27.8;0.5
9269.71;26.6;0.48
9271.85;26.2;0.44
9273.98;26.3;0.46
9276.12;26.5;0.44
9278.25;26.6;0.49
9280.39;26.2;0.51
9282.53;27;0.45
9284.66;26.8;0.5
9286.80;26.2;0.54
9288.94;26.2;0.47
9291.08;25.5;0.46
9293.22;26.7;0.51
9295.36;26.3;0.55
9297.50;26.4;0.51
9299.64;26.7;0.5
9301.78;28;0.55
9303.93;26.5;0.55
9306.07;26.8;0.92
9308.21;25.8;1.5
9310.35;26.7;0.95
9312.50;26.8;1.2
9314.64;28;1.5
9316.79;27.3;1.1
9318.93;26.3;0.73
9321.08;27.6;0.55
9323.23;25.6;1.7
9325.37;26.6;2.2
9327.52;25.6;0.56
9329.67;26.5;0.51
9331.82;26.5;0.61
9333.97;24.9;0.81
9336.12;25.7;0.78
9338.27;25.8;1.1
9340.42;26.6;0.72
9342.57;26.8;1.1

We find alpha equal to -0.02 mag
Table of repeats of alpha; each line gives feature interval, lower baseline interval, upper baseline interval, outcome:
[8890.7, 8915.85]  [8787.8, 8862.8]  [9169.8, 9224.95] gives 0.00 mag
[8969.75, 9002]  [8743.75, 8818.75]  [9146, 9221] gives 0.00 mag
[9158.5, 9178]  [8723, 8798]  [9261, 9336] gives 0.00 mag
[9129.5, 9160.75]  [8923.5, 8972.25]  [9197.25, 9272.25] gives 0.00 mag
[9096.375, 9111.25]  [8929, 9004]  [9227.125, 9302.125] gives -0.03 mag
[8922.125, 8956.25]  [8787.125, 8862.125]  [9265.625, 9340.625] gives 0.00 mag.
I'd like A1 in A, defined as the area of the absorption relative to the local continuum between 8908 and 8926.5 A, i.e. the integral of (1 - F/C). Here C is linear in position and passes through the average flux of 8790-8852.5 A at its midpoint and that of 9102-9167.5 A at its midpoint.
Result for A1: 0.3 A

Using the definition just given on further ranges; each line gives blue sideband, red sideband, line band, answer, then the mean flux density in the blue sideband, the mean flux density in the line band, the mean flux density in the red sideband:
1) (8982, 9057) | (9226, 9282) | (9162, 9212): -0.5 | 26.6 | 26.8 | 26.5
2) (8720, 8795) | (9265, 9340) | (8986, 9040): 0.4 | 26.8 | 26.5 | 26.5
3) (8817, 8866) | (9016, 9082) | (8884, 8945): 0.4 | 26.8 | 26.6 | 26.8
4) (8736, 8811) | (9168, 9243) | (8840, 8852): -0.3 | 26.5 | 27.2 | 26.8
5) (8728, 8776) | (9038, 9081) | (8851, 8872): 0.2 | 26.7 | 26.6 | 27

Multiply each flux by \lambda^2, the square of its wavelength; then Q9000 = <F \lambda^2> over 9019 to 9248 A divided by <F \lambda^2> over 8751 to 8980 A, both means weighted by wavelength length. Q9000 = 1.07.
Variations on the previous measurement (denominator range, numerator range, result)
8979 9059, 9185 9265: 1.05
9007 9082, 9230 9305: 1.04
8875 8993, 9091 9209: 1.05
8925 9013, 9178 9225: 1.06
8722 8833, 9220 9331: 1.12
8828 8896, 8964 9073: 1.03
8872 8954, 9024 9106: 1.04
